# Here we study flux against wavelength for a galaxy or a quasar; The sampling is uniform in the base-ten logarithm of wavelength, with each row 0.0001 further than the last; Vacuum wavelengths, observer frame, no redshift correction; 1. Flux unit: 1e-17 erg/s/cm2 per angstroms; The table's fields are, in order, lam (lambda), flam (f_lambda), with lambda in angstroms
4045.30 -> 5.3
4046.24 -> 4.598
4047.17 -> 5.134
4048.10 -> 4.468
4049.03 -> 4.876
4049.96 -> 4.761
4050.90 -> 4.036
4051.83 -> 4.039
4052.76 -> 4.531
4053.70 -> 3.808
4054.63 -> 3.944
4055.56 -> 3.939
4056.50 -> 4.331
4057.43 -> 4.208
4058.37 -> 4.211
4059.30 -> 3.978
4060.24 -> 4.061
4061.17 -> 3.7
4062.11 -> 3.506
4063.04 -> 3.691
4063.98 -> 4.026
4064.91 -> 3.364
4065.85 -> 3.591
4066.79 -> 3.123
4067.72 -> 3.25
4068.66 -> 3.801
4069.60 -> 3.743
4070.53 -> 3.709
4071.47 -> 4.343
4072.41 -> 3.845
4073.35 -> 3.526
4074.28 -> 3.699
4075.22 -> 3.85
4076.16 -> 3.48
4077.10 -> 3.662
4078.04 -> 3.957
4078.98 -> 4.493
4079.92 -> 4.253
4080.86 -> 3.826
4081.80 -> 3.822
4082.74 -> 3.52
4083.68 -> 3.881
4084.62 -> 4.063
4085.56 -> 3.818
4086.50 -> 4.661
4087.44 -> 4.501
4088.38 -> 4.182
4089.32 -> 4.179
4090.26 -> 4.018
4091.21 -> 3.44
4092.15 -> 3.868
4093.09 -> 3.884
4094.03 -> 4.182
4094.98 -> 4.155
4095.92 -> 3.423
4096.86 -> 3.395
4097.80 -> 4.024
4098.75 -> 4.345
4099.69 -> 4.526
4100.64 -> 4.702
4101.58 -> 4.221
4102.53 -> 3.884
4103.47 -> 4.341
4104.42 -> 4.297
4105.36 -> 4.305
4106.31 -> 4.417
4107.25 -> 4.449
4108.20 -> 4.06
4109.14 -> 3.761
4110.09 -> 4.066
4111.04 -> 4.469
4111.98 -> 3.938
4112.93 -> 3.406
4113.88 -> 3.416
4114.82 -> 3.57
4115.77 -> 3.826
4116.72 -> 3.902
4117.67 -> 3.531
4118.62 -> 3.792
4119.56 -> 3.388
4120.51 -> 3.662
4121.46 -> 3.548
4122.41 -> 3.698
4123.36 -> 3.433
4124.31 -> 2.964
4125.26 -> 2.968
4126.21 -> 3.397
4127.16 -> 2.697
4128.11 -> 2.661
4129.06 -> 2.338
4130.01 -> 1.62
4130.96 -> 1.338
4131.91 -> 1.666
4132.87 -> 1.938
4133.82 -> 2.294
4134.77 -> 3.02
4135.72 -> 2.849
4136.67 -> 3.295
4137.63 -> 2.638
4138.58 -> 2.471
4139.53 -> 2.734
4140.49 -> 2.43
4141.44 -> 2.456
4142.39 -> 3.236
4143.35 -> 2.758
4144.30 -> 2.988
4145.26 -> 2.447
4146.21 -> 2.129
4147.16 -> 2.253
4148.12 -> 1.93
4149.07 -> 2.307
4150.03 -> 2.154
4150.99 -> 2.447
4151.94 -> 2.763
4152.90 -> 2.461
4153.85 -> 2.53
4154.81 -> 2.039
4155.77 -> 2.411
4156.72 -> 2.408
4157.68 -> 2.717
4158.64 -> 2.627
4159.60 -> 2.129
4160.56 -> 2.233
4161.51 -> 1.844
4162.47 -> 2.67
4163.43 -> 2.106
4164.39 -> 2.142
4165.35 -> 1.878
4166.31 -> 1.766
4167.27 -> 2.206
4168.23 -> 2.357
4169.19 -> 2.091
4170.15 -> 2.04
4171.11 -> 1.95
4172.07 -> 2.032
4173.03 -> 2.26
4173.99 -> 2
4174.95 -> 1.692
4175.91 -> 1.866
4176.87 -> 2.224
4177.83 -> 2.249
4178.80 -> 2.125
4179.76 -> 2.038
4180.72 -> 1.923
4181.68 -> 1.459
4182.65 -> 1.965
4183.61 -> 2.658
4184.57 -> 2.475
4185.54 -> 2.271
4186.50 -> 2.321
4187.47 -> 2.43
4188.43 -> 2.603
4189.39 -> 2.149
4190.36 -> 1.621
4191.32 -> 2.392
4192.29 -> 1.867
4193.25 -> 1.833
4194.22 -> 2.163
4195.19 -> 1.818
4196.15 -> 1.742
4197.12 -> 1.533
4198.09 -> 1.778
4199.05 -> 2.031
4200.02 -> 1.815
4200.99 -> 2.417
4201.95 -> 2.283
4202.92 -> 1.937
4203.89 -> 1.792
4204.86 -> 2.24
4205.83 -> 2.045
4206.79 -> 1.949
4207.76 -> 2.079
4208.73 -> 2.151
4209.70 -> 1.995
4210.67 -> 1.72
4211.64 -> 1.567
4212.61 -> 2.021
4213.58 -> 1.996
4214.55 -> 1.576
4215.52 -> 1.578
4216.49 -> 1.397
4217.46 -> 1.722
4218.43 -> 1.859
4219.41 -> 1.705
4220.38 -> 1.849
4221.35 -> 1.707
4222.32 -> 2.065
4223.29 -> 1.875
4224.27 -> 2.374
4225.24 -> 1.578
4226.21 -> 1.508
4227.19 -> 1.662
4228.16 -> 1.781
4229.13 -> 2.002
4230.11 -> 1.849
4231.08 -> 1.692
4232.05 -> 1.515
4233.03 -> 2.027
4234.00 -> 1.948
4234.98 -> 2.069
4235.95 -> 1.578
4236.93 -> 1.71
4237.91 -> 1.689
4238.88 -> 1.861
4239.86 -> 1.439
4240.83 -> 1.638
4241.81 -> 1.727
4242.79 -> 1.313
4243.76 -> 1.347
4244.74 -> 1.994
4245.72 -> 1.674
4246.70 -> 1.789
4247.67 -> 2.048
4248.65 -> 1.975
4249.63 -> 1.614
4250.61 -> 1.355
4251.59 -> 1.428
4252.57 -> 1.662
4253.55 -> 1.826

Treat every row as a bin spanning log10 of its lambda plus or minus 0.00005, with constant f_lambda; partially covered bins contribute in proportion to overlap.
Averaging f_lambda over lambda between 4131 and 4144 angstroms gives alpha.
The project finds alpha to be 2.56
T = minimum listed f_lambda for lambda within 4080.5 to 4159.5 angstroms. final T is 1.338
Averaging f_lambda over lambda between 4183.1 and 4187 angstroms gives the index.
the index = 2.43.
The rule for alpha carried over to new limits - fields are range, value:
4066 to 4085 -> 3.79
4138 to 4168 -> 2.38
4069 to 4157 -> 3.39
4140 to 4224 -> 2.11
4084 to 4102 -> 4.08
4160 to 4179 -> 2.09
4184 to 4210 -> 2.07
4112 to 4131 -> 3.22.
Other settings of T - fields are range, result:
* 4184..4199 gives 1.533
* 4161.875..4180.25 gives 1.692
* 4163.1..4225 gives 1.397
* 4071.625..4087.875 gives 3.48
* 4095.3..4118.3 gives 3.395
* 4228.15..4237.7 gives 1.515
